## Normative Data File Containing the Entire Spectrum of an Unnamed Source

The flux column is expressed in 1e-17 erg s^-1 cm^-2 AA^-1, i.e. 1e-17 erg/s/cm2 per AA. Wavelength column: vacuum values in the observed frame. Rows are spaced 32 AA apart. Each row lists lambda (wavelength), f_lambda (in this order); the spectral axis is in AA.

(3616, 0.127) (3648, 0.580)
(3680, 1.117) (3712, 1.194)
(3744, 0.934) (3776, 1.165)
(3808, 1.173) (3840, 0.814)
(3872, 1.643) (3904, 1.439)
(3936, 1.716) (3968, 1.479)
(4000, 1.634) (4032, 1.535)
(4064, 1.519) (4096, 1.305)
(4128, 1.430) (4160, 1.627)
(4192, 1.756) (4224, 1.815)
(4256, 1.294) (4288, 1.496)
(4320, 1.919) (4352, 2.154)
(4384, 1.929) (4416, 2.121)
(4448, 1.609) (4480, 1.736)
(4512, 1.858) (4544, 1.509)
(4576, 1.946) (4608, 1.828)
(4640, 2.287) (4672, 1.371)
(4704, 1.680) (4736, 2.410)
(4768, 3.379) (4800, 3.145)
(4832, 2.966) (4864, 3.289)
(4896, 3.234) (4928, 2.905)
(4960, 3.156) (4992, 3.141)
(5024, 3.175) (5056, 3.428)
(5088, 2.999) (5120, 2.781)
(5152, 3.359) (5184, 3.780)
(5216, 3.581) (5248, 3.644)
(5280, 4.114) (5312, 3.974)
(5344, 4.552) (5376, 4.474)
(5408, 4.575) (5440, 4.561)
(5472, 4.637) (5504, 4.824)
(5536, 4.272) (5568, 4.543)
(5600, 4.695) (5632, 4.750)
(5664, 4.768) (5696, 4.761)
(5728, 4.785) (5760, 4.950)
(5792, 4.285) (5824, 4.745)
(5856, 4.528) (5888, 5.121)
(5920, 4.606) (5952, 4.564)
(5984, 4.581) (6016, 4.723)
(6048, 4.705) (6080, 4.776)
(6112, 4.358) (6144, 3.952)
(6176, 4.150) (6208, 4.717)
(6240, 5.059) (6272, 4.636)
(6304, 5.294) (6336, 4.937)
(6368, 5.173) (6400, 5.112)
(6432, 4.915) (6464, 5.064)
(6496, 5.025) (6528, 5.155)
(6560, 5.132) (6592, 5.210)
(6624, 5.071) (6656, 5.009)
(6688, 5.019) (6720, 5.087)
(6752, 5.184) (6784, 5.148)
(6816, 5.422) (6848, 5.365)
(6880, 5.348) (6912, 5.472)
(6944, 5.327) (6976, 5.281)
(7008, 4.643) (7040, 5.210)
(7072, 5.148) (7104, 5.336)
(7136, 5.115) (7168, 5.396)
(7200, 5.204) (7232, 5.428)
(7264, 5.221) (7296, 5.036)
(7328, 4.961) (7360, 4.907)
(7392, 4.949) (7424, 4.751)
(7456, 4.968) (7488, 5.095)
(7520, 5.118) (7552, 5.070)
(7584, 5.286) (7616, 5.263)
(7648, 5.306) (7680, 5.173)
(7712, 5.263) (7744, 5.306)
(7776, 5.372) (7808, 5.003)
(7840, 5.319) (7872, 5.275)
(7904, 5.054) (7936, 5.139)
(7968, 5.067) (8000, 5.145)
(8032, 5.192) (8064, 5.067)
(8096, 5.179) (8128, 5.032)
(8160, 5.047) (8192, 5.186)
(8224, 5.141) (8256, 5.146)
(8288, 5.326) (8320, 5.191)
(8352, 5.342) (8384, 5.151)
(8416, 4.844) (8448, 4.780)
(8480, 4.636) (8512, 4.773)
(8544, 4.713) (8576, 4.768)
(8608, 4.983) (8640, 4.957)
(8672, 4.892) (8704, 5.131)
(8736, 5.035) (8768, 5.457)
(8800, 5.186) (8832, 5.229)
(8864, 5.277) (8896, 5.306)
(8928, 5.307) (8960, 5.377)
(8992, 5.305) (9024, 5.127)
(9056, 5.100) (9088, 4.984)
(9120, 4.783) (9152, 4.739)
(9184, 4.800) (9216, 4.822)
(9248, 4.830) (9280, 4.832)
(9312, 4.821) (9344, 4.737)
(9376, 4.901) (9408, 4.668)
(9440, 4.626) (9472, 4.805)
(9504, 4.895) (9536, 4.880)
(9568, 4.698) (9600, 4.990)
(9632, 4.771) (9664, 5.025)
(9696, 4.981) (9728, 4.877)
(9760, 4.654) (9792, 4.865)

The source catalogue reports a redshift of 0.19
